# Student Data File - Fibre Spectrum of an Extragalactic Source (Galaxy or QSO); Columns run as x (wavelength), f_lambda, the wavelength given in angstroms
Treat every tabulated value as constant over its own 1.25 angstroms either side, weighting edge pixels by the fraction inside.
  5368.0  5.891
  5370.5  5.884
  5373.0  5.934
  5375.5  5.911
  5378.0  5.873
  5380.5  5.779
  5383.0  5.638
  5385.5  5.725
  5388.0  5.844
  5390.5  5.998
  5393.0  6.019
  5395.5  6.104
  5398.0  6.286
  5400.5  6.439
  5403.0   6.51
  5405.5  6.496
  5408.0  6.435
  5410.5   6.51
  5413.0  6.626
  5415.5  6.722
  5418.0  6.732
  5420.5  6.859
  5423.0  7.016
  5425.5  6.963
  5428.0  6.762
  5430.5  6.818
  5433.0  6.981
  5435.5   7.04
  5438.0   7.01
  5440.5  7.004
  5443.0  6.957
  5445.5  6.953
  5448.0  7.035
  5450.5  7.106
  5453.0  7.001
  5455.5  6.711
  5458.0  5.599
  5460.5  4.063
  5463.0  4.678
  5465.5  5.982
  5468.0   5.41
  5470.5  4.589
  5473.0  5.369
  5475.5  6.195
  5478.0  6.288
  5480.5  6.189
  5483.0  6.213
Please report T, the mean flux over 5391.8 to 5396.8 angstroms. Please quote 6.06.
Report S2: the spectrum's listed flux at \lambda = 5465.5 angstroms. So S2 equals 5.982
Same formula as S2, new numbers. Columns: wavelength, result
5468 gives 5.41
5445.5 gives 6.953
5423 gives 7.016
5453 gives 7.001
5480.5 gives 6.189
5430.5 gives 6.818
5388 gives 5.844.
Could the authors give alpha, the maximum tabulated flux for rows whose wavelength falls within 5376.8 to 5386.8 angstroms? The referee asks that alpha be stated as 5.873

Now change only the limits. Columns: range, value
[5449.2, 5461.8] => 7.106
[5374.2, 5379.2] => 5.911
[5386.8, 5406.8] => 6.51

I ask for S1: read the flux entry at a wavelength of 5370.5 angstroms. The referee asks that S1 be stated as 5.884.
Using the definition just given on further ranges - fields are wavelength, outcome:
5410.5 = 6.51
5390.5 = 5.998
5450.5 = 7.106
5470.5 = 4.589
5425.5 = 6.963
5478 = 6.288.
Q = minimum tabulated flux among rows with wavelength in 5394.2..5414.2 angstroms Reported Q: 6.104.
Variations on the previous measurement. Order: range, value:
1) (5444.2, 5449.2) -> 6.953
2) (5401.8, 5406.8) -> 6.496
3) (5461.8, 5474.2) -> 4.589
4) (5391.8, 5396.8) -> 6.019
